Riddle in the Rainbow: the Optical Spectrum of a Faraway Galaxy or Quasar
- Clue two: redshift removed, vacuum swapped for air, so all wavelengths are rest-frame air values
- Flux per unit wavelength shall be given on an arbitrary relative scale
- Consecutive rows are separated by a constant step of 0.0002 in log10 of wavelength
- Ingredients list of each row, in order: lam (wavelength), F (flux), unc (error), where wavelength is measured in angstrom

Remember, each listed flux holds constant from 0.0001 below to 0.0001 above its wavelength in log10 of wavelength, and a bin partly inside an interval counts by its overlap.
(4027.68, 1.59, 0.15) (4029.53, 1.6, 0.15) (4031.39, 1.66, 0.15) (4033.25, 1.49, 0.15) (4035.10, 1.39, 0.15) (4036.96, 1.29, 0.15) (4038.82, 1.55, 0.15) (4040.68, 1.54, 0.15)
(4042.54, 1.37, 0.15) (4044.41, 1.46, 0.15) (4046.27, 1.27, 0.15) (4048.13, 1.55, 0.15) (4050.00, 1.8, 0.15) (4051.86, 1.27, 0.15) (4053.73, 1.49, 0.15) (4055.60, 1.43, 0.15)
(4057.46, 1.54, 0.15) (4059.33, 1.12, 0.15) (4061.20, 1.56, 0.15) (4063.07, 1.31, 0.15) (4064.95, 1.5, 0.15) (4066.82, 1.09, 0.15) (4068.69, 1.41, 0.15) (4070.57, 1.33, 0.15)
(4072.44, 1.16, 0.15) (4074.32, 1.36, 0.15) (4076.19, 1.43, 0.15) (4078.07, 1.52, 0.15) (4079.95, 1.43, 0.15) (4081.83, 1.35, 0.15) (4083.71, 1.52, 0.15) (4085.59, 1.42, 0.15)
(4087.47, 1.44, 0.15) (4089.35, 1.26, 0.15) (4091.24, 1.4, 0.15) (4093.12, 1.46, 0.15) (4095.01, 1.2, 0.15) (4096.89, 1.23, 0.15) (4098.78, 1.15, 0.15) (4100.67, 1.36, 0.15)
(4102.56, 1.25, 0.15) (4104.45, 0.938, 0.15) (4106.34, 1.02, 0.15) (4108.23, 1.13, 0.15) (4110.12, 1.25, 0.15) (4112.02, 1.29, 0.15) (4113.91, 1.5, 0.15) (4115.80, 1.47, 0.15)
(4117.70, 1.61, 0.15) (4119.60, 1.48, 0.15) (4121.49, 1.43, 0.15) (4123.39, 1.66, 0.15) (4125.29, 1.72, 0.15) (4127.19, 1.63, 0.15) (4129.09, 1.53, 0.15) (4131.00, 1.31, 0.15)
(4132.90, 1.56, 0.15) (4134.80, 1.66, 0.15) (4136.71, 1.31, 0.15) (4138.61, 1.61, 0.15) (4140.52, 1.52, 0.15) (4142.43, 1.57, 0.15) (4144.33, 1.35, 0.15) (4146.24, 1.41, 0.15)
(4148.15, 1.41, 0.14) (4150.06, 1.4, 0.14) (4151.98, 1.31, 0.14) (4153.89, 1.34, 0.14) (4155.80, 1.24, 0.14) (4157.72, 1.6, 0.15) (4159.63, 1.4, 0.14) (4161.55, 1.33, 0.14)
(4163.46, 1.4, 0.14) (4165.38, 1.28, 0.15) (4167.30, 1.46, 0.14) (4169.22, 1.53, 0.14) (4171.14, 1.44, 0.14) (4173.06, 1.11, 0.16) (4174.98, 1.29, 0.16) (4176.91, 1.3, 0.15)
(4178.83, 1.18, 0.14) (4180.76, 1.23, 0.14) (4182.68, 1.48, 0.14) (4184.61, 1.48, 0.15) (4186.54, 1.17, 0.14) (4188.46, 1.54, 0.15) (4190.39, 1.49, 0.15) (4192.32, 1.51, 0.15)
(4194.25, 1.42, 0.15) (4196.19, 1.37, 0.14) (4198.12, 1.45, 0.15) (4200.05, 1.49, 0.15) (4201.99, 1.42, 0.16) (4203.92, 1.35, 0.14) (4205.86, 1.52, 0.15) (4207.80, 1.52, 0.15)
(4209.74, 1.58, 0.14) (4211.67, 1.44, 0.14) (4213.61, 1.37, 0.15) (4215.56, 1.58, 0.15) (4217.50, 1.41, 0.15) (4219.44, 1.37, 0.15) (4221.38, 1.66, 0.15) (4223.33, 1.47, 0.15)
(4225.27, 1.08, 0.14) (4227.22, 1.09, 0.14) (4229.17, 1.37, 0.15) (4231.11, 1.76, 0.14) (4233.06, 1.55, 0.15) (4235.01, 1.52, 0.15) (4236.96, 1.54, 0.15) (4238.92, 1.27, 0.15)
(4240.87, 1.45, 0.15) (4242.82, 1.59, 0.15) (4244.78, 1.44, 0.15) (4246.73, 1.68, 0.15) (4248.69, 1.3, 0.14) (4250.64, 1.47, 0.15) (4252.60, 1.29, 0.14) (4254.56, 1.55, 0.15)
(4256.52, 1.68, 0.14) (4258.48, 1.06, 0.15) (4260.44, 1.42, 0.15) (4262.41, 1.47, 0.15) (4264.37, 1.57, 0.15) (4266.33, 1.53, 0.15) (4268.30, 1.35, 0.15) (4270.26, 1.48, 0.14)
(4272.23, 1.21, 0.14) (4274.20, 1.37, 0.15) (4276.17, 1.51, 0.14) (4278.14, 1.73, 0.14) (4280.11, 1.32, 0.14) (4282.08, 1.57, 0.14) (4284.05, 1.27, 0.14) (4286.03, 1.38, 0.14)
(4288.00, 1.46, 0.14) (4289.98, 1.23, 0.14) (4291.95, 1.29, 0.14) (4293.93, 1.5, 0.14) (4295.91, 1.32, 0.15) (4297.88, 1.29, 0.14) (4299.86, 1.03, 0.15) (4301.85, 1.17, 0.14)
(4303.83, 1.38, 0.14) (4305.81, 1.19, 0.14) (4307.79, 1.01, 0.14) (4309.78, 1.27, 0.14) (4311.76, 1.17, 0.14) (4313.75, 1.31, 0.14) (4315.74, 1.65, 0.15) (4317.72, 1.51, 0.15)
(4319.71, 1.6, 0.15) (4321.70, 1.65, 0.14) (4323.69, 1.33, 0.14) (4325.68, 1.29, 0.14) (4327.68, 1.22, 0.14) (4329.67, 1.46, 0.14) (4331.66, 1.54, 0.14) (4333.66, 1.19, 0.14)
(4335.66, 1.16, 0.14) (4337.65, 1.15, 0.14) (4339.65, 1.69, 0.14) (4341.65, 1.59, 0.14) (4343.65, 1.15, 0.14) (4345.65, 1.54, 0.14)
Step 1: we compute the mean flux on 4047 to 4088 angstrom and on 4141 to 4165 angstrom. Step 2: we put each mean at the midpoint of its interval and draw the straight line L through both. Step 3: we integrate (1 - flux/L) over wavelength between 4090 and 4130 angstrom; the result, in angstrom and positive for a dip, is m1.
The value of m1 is 1.04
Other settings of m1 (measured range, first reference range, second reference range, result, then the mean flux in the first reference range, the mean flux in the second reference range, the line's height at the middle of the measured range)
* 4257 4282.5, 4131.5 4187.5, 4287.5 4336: -1.62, 1.39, 1.33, 1.35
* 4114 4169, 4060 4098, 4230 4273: -2.53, 1.37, 1.46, 1.4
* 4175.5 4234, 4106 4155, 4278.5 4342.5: -0.55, 1.45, 1.35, 1.41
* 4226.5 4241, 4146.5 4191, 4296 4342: -1.03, 1.37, 1.34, 1.35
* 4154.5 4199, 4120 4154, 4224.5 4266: 2.79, 1.49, 1.44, 1.47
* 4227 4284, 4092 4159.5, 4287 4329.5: -4.45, 1.4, 1.33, 1.35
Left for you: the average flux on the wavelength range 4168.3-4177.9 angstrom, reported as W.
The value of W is 1.33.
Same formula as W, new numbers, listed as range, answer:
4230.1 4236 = 1.61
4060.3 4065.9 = 1.45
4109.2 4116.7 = 1.38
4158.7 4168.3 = 1.37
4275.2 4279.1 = 1.62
